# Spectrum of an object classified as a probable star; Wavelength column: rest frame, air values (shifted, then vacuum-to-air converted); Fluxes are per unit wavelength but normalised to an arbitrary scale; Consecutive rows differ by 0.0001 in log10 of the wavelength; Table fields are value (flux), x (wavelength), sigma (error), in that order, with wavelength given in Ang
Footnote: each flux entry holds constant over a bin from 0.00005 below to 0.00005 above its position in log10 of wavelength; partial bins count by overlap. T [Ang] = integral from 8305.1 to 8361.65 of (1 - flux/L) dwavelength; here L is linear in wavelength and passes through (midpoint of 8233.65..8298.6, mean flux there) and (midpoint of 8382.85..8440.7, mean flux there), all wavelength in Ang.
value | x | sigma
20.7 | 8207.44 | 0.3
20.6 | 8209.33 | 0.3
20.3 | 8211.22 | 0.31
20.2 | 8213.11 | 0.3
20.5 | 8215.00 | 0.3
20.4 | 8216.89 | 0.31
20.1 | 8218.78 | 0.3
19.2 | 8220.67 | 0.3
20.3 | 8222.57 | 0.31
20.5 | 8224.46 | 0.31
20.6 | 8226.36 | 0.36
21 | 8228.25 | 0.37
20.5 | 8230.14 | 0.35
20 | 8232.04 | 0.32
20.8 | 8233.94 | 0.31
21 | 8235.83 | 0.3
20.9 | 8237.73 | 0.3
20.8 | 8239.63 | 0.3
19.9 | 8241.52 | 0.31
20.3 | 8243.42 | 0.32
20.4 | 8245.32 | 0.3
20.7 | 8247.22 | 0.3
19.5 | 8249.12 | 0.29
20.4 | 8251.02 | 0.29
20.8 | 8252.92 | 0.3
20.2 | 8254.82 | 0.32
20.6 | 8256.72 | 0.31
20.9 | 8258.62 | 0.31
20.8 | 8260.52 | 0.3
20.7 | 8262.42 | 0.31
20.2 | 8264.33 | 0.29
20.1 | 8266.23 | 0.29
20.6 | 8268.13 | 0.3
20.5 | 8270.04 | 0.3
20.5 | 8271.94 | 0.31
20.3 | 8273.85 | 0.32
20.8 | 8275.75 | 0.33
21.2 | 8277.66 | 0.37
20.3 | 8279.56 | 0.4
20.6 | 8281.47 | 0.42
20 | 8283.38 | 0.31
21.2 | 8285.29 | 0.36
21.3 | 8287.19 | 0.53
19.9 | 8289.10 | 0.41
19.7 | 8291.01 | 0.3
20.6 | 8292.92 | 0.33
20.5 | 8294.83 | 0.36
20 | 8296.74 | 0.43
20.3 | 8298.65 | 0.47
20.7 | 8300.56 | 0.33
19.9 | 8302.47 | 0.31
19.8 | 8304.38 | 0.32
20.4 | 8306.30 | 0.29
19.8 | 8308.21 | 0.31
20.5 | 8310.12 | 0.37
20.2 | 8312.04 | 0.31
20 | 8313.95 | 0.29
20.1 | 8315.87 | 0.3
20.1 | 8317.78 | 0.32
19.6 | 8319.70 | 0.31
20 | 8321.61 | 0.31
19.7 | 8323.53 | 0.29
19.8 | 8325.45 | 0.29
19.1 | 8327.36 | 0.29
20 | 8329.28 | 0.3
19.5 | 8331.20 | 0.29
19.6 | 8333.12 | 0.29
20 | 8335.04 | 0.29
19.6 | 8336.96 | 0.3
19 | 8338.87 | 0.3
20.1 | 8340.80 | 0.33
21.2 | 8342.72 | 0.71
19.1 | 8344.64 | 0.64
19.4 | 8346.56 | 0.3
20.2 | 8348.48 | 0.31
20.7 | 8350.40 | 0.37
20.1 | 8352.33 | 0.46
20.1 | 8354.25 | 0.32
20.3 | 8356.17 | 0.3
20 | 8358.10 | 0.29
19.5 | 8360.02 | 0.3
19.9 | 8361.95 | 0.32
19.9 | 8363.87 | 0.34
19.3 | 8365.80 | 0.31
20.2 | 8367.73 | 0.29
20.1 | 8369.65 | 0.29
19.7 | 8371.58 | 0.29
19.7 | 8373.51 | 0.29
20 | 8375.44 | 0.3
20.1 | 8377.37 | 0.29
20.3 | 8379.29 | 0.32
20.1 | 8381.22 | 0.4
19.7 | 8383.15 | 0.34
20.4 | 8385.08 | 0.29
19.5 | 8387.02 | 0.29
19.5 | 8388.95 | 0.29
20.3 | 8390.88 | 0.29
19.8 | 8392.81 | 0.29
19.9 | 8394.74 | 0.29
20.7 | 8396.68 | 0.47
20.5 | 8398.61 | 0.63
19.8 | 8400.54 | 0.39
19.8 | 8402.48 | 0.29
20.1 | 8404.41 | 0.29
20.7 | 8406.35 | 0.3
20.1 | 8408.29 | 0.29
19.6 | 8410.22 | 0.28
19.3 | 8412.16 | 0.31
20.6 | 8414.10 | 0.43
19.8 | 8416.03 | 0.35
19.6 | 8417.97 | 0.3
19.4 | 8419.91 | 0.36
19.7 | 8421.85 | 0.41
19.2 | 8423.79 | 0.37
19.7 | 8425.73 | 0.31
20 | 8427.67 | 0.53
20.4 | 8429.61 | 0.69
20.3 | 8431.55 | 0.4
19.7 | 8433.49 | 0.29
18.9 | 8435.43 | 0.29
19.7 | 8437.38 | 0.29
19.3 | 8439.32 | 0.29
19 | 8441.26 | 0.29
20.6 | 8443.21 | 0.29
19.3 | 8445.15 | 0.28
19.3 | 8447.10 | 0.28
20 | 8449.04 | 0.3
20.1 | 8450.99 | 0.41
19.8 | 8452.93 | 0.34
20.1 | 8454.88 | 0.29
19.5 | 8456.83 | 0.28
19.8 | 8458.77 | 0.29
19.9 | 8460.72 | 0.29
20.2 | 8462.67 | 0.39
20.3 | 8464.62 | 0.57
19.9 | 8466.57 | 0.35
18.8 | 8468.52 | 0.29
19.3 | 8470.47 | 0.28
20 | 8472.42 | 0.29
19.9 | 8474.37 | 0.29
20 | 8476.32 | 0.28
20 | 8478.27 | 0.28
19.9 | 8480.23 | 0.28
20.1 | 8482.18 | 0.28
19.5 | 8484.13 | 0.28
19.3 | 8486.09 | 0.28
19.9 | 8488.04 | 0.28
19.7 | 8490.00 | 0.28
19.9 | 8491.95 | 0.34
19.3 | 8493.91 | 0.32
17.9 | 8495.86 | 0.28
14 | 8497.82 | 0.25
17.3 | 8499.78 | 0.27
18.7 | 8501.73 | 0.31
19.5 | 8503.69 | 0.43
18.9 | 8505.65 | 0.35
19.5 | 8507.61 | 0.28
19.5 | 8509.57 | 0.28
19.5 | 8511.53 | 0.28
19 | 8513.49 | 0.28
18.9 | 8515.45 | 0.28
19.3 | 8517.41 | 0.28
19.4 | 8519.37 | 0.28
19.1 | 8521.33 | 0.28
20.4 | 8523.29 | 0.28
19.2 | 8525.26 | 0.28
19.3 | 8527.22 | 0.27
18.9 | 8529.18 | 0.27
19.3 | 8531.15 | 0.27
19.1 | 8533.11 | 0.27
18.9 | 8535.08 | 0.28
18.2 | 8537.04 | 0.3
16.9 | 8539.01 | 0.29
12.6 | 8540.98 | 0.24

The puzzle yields 0.8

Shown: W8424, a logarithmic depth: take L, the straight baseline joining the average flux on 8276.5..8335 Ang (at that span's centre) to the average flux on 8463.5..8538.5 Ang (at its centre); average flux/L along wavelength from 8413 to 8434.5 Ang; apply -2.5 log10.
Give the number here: -0.02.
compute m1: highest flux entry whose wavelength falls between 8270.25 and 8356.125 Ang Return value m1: 21.3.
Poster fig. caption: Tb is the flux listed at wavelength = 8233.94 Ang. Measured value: 20.8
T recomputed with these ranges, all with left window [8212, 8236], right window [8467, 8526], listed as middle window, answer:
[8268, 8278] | -0.2 Ang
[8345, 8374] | -0.2 Ang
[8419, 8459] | -0.5 Ang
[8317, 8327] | 0.1 Ang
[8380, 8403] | -0.4 Ang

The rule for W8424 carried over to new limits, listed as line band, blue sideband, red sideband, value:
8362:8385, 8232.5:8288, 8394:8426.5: 0.007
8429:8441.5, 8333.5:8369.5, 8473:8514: -0.010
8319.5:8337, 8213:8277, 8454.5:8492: 0.028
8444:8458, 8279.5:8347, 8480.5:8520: -0.028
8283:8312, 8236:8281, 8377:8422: 0.003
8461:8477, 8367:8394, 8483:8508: -0.045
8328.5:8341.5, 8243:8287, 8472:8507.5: 0.022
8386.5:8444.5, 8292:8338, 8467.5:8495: -0.003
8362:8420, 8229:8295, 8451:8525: -0.006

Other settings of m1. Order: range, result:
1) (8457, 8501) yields 20.3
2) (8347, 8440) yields 20.7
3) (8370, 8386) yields 20.4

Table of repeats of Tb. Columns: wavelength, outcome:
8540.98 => 12.6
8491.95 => 19.9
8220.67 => 19.2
